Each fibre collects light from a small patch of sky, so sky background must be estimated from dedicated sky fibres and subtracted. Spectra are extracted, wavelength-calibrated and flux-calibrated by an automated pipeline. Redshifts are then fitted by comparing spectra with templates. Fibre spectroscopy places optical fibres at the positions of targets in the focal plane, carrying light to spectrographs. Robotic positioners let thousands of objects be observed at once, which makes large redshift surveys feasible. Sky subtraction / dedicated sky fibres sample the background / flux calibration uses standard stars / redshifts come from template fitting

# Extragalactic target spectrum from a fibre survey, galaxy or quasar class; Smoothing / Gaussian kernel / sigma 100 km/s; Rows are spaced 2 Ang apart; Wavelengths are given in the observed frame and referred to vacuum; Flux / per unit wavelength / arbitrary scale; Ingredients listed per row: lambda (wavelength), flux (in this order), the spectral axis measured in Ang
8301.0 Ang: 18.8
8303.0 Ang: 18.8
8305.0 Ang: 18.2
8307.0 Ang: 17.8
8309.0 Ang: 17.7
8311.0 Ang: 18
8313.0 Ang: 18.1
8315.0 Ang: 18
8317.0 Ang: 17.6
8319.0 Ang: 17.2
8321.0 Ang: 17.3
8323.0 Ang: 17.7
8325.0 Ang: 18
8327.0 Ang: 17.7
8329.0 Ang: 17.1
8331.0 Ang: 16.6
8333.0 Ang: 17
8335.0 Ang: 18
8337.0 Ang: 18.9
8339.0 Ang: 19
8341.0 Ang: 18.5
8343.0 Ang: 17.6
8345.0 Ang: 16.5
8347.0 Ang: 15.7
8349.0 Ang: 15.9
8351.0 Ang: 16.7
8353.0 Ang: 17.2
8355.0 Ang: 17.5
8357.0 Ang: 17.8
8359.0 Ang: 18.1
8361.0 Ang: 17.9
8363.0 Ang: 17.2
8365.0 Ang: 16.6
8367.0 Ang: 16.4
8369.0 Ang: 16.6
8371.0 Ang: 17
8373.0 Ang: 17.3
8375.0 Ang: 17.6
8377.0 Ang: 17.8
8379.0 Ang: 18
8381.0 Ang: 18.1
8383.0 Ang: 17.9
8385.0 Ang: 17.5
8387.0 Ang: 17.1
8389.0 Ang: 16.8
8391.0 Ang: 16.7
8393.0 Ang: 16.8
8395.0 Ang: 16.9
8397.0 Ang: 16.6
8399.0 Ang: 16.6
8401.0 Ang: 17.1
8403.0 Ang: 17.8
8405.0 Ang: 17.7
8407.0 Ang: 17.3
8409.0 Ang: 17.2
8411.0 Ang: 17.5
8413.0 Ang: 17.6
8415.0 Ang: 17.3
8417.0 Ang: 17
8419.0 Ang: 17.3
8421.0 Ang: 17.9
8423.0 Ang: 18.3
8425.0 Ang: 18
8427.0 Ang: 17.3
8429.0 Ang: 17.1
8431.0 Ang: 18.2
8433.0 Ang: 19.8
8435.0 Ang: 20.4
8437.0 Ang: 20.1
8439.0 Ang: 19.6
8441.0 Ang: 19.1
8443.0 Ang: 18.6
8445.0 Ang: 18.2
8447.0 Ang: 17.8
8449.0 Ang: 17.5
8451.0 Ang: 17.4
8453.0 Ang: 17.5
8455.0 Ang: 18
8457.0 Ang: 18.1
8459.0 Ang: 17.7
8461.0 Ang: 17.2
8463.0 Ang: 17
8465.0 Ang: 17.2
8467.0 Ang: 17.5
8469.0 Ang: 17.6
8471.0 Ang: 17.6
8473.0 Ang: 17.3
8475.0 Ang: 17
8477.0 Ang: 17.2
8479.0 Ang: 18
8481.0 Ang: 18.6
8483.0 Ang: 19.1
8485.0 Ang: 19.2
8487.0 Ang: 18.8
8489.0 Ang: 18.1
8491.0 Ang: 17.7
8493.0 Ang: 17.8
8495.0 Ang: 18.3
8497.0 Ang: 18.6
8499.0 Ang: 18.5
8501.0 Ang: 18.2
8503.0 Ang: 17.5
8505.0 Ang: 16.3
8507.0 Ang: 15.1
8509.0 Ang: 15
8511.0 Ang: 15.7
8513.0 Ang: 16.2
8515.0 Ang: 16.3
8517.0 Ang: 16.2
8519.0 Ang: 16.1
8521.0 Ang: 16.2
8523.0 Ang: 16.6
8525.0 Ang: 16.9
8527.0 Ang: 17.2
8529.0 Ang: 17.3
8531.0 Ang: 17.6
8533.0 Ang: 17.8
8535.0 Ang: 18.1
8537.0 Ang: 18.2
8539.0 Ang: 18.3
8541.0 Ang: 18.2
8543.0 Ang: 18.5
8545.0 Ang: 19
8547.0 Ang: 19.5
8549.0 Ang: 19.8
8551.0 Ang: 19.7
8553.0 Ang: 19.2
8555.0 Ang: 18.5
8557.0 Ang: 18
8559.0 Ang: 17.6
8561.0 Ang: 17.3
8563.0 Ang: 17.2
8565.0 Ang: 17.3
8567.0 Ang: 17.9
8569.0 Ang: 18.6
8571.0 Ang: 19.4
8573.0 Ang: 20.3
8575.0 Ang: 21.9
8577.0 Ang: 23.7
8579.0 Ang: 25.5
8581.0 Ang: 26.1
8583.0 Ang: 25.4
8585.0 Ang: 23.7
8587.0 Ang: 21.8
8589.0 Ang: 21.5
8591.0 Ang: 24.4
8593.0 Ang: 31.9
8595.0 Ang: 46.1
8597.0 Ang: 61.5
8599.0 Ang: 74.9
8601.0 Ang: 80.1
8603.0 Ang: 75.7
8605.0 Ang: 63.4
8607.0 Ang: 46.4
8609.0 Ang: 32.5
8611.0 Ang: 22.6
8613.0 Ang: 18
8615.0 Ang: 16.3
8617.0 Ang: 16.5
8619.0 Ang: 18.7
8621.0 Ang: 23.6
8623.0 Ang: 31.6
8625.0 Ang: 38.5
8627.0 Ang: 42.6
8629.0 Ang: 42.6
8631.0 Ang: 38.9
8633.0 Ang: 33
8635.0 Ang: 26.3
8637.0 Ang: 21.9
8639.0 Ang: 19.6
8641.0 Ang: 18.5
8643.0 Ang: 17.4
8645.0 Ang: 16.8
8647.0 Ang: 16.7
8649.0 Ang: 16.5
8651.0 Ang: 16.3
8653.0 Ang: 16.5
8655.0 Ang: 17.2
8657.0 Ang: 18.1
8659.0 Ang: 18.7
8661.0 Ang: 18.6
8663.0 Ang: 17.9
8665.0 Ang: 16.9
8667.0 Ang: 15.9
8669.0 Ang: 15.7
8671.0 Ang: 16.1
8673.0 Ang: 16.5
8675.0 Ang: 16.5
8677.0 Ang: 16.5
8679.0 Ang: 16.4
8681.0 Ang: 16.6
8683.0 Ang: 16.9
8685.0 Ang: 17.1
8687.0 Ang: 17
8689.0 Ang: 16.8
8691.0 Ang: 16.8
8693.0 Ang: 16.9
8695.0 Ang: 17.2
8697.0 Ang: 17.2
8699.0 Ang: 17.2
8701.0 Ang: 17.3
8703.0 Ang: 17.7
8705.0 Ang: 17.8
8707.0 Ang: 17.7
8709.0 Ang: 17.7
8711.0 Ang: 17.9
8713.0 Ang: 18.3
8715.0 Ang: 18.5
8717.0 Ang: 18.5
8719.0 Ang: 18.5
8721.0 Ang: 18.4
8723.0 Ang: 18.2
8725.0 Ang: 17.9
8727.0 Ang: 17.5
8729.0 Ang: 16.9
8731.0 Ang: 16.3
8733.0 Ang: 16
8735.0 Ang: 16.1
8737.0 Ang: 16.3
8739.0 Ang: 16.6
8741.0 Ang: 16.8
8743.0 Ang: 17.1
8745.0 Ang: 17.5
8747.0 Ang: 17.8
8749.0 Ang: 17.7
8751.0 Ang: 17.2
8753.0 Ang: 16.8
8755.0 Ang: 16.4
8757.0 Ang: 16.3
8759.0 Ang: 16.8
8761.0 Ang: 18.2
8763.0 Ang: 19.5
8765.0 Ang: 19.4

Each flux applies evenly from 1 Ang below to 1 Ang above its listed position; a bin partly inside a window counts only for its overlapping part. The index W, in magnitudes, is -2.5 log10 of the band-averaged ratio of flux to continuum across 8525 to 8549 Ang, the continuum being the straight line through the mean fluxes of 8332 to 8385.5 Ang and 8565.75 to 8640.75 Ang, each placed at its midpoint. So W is 0.49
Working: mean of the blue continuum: 17.4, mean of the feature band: 18.2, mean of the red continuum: 32.6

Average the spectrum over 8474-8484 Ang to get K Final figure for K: 18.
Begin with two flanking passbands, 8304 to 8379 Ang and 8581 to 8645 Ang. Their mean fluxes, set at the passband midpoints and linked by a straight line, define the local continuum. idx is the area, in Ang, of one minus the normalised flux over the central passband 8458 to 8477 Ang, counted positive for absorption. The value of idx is 6.0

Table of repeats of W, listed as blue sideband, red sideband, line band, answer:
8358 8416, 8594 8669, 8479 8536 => 0.339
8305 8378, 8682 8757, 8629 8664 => -0.217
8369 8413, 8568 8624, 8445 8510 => 0.331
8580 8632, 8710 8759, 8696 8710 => 0.254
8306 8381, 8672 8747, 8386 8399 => 0.040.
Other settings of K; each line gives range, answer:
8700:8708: 17.6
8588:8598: 37.1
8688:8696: 16.9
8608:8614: 24.4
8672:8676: 16.5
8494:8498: 18.5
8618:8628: 31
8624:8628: 40.5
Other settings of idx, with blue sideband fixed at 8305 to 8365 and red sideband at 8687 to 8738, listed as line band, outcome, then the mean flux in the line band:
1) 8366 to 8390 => 0.23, 17.3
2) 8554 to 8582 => -4.00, 19.9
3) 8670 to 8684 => 0.74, 16.5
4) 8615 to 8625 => -3.51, 23.6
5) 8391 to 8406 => 0.39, 17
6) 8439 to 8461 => -0.68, 18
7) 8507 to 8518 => 1.05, 15.8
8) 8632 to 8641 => -3.62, 24.5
